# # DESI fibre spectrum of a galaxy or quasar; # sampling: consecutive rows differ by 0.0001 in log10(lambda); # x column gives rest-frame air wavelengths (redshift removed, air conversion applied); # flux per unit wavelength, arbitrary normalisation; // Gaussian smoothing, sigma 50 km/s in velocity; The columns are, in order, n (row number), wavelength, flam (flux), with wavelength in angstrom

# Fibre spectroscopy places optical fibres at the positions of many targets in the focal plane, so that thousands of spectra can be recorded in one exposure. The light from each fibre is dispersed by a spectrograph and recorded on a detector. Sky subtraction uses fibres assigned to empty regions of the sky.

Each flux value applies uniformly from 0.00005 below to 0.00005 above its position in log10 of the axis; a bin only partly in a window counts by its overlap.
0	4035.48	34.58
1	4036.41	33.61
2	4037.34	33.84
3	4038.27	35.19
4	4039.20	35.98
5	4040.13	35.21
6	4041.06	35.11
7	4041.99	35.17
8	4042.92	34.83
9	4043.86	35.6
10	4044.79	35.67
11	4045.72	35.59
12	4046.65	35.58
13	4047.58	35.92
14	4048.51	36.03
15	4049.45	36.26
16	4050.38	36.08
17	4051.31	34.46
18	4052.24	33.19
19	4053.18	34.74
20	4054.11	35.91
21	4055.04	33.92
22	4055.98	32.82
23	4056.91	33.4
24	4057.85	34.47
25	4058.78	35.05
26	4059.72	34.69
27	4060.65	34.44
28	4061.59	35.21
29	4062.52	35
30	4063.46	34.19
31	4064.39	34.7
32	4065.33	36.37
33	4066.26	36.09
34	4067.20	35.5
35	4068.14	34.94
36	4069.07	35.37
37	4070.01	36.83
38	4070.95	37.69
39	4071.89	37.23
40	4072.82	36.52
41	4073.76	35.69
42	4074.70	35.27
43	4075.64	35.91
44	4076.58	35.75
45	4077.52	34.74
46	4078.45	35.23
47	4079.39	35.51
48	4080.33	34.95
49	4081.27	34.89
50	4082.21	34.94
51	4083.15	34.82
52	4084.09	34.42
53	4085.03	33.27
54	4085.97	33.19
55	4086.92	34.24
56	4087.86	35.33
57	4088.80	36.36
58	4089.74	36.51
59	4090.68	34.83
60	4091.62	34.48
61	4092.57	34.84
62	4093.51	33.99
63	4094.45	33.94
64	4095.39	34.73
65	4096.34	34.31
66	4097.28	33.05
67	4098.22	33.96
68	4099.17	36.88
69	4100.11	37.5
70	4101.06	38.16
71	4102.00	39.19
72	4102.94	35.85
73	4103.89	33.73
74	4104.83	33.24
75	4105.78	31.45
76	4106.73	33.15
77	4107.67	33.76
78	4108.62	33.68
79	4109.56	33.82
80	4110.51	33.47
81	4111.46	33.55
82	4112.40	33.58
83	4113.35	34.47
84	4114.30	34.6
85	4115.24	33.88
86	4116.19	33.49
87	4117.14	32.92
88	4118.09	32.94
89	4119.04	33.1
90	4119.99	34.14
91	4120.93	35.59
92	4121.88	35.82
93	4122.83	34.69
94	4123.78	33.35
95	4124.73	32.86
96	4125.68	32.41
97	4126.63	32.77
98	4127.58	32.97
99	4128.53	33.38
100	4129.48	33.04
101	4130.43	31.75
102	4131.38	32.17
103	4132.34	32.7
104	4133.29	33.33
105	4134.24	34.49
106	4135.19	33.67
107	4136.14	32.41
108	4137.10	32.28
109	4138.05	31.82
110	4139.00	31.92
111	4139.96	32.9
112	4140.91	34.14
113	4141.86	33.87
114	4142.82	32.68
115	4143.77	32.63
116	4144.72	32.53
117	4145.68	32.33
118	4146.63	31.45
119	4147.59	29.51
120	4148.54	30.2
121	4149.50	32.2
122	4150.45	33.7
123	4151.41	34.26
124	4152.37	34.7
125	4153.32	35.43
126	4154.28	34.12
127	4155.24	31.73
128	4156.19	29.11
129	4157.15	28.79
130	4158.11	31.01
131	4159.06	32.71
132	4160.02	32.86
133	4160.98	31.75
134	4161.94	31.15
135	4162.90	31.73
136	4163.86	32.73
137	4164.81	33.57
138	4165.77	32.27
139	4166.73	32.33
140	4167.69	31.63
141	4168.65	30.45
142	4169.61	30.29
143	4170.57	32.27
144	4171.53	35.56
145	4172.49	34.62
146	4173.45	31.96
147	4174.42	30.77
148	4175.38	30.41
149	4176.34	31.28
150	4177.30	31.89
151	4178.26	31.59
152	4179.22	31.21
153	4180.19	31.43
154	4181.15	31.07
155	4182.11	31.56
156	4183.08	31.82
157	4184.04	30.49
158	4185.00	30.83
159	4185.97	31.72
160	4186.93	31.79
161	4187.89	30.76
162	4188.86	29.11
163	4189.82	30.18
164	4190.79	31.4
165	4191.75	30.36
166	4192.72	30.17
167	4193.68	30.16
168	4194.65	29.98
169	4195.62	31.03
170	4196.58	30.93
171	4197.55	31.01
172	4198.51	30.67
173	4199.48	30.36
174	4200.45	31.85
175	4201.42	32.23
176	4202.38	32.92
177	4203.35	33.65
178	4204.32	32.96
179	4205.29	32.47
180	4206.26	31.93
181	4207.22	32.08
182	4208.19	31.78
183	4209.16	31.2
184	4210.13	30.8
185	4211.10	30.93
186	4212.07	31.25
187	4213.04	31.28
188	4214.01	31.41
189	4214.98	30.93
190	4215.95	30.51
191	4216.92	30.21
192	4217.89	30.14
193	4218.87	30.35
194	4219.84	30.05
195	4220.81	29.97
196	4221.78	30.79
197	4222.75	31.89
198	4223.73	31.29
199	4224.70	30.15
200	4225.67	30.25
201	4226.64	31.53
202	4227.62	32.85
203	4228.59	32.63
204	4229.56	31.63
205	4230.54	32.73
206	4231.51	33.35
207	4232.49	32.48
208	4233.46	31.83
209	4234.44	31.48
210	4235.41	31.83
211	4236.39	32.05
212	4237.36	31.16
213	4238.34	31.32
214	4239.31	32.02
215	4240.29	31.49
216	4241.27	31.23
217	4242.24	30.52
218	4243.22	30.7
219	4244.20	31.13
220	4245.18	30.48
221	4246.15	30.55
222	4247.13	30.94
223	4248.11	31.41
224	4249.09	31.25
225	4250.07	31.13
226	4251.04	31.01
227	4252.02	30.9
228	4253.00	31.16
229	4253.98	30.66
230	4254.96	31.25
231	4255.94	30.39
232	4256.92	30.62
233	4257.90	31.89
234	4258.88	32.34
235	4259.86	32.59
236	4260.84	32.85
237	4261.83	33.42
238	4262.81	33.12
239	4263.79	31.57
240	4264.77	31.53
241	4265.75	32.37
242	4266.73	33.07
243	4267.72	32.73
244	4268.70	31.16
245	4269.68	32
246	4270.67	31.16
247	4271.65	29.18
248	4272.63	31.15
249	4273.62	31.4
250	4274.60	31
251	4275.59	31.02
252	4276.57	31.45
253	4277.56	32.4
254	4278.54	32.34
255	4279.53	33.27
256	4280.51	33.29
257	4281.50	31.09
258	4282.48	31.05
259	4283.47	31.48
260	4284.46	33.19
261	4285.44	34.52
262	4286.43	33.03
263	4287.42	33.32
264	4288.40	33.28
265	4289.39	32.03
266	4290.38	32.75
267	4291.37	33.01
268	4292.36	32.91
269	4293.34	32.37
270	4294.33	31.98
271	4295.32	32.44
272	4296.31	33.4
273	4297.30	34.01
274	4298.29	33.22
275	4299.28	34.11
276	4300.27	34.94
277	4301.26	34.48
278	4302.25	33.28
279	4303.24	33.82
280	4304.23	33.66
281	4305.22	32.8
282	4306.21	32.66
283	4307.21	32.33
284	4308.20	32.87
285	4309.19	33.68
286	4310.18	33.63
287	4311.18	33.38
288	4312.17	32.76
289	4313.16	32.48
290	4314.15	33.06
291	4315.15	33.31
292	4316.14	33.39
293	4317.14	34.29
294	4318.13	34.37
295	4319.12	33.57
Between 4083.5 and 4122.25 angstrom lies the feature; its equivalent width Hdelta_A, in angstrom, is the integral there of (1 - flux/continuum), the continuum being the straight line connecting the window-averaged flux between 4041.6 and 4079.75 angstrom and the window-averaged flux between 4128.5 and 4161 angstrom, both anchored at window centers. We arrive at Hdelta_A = -0.7 angstrom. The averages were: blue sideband 35.3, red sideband 32.5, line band 34.5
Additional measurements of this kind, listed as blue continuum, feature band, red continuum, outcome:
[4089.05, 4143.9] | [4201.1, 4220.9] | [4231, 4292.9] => 0.70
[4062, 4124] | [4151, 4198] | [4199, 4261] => 1.70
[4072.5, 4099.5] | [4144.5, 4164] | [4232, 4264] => 0.80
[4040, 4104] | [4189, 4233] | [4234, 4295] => 1.96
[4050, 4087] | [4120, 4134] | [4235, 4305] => 0.33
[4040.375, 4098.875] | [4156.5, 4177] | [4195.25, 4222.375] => 0.34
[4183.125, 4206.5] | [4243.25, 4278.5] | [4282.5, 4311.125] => 1.05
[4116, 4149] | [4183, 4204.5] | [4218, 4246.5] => 0.57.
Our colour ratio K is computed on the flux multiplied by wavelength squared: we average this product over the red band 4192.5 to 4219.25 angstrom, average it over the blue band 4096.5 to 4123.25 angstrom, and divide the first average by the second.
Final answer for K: 1.0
